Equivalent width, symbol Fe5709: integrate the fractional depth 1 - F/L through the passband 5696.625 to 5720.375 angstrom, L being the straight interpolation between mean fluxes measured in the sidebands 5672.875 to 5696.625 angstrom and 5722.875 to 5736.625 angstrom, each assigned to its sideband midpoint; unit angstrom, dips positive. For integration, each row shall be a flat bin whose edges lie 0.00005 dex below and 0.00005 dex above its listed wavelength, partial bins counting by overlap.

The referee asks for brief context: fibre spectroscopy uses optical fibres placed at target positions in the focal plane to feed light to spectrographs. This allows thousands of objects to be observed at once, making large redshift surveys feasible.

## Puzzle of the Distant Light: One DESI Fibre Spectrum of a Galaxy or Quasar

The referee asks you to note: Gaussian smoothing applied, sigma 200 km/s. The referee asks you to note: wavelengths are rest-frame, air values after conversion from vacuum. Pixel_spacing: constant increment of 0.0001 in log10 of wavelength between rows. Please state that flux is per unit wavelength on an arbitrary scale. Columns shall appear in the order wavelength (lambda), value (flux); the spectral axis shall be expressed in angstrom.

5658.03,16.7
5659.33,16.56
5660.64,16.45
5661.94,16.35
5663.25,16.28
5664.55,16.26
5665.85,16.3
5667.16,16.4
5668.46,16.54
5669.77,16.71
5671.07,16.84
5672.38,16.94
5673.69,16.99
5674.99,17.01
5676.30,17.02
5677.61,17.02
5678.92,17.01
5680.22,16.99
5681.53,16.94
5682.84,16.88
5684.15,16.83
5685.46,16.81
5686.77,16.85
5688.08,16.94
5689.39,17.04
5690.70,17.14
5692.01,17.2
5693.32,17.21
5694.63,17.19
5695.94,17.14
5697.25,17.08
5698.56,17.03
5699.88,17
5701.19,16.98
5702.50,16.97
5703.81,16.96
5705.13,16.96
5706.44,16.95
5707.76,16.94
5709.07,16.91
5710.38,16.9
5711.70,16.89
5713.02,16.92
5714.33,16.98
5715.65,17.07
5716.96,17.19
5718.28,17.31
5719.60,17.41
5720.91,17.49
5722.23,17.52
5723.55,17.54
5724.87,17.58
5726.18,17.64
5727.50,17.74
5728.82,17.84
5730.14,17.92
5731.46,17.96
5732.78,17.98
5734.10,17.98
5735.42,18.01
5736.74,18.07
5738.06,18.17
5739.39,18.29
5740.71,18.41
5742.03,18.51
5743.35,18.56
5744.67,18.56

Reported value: 0.6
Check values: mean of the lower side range 17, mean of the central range 17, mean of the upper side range 17.8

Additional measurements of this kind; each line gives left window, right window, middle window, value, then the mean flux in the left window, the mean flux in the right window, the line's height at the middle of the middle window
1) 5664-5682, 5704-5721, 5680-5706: -0.1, 16.8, 17.1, 16.9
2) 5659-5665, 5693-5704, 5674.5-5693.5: -0.2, 16.4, 17.1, 16.8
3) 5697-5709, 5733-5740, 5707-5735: 0.2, 17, 18.1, 17.6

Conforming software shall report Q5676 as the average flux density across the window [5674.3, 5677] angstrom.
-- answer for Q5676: 17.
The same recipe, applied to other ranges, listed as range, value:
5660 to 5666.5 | 16.3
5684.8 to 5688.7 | 16.9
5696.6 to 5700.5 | 17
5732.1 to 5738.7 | 18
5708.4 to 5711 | 17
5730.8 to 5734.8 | 18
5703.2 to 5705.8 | 16.9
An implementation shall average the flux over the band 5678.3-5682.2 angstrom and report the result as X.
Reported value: 17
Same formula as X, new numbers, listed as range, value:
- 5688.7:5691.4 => 17.1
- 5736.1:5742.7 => 18.3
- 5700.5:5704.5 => 17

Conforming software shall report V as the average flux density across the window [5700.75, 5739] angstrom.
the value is 17.4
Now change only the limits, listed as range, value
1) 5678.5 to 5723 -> 17.1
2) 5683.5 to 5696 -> 17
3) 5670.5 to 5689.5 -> 16.9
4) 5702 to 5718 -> 17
